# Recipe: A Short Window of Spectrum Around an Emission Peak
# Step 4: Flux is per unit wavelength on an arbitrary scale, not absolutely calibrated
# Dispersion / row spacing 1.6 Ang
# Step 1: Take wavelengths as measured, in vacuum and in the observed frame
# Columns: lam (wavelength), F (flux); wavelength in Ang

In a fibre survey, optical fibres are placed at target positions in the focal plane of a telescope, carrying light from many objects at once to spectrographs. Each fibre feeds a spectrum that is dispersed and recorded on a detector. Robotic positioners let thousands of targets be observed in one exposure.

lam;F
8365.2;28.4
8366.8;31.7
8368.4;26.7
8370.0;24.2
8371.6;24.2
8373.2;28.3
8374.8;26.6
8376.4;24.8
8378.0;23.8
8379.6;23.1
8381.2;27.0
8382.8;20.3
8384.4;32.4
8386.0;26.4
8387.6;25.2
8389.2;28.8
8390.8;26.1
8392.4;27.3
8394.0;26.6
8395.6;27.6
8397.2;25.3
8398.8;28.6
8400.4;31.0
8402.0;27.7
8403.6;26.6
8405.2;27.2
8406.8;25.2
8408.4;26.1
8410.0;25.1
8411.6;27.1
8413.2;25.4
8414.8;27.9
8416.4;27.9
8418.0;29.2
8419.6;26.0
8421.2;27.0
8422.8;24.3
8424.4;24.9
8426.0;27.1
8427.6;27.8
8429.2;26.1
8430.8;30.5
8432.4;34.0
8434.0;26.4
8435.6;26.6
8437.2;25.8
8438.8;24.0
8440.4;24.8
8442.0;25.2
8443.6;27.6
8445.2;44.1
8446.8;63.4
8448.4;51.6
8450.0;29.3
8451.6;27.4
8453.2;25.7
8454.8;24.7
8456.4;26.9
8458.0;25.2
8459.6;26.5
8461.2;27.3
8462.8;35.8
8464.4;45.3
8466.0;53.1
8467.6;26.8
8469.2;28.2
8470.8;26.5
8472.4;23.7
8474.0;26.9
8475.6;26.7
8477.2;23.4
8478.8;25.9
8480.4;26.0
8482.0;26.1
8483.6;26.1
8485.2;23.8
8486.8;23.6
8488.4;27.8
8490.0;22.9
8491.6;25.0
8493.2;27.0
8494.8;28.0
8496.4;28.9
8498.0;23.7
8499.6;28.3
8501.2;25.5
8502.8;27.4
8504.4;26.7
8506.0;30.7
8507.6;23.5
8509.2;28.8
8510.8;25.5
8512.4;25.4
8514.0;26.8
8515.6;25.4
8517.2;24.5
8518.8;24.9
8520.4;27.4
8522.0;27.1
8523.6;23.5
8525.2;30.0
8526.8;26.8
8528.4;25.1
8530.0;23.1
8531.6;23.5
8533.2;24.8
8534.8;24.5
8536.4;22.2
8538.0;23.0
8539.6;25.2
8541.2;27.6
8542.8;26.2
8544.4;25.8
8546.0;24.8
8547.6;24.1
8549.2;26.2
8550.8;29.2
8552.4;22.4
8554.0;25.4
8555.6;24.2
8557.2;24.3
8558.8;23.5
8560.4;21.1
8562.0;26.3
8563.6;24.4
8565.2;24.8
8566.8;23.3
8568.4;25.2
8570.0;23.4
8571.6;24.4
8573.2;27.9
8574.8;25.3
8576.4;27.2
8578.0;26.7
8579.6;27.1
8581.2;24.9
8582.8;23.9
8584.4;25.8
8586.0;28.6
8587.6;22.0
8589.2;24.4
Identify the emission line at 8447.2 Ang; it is [S II]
